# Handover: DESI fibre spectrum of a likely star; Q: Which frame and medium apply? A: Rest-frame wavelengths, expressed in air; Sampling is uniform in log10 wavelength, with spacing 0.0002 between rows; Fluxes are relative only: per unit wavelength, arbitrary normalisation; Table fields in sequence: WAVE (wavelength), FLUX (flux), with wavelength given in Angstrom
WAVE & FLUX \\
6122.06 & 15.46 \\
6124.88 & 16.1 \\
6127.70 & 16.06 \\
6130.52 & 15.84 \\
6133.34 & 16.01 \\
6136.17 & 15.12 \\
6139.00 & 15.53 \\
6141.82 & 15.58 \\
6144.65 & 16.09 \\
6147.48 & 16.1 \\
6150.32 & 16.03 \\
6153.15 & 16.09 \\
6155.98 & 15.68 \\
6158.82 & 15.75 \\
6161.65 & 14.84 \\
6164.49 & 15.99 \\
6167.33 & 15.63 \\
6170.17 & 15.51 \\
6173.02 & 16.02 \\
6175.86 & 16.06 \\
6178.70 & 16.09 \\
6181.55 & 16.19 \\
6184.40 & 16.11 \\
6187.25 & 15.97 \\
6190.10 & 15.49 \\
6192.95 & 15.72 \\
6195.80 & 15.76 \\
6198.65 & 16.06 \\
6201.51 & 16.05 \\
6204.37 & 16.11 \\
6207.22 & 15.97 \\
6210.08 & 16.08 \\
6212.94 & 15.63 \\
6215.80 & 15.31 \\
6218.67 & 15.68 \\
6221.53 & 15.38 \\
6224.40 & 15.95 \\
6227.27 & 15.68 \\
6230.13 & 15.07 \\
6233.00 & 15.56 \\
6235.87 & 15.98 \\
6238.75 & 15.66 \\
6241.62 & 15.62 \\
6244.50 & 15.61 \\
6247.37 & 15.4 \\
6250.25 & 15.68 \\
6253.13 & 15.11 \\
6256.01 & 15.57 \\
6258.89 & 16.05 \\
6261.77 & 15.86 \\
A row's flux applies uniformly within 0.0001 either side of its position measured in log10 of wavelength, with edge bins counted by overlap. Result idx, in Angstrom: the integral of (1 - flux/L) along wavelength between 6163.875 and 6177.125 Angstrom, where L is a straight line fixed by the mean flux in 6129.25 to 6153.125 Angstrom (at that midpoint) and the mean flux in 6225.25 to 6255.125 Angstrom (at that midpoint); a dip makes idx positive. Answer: -0.1 Angstrom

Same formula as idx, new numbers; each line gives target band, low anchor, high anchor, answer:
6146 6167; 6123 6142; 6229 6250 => -0.08 Angstrom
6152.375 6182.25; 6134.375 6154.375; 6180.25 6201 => 0.11 Angstrom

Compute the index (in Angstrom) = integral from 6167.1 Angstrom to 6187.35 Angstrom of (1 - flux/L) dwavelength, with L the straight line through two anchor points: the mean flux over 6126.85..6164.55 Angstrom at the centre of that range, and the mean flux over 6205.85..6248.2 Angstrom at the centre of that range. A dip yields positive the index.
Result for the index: -0.33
